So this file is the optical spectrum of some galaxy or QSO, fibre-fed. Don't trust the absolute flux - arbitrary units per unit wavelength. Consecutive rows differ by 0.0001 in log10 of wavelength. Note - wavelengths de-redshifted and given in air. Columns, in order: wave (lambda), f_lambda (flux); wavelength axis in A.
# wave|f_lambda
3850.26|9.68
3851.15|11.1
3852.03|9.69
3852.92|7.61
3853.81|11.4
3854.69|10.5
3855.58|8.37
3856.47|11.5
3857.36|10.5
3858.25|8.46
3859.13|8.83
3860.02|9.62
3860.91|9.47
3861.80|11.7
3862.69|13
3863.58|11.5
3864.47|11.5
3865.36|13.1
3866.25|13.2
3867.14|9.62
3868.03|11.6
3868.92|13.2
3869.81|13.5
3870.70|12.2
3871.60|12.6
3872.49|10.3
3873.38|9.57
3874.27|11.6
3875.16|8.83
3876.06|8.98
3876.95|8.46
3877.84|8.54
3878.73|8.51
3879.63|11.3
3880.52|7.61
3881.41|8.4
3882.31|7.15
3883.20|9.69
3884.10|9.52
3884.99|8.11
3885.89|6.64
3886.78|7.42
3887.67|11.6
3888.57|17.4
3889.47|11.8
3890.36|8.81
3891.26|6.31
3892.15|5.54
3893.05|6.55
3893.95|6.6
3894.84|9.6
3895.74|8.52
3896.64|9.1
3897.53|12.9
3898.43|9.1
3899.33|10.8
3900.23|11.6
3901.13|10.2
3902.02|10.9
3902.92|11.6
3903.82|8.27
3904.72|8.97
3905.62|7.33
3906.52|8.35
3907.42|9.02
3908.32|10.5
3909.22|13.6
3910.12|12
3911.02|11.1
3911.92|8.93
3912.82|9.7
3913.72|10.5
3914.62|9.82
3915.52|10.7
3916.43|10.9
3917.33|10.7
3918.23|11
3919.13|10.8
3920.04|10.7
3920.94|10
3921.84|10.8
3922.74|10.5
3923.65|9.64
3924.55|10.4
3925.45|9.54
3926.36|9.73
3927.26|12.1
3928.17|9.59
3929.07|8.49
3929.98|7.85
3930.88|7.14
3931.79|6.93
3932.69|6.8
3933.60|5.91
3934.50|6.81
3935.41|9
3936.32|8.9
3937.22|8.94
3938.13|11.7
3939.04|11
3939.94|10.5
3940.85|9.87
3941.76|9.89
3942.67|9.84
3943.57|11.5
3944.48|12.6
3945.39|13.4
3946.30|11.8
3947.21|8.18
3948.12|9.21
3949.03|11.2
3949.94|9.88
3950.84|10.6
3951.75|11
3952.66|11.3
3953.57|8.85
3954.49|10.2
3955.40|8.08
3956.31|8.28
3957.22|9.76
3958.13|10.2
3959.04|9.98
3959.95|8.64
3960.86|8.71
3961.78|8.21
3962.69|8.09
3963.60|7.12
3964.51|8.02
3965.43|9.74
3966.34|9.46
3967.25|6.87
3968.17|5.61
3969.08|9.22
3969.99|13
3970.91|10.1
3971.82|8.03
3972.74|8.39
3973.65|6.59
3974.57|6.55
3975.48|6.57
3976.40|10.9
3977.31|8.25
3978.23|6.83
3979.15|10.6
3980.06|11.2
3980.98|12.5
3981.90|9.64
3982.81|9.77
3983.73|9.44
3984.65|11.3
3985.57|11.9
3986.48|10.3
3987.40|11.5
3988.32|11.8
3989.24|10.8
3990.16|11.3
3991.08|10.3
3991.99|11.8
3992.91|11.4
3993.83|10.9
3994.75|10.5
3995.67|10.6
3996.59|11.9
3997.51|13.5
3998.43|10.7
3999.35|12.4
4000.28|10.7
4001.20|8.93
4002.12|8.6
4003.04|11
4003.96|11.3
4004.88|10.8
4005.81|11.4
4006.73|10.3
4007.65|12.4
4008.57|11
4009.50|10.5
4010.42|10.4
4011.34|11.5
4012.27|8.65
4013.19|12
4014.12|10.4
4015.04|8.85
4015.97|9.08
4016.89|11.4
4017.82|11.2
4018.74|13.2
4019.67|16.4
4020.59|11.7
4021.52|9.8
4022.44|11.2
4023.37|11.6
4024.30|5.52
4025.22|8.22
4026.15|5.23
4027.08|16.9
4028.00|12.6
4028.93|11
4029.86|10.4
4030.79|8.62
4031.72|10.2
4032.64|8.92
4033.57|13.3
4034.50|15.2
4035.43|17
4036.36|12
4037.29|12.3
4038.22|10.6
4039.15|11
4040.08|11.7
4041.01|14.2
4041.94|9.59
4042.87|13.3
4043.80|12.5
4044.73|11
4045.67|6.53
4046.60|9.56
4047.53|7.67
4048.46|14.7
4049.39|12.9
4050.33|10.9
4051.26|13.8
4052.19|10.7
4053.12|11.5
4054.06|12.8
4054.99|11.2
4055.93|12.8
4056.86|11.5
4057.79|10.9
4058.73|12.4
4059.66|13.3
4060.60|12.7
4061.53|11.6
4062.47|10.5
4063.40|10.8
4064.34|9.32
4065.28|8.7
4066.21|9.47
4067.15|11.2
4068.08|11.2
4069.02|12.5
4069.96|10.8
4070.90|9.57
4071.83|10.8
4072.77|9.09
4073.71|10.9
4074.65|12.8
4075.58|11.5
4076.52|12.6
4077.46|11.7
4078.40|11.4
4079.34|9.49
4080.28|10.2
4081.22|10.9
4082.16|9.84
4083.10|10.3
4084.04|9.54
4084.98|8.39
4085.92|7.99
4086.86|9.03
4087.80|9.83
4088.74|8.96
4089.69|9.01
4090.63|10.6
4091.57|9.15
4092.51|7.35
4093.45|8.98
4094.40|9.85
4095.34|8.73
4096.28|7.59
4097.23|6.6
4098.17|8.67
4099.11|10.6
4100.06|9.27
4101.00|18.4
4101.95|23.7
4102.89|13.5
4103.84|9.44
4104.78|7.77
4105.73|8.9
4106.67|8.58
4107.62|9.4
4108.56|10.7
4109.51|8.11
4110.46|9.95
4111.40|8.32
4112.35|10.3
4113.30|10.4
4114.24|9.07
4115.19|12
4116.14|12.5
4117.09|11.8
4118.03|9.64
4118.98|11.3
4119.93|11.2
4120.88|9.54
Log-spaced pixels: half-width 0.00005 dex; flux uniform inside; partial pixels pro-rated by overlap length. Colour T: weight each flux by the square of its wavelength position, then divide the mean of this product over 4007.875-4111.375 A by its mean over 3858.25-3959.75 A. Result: 1.17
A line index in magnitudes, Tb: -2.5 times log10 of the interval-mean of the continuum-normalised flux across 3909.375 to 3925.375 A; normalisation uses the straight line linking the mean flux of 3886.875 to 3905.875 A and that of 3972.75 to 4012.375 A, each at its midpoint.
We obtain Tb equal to -0.07 mag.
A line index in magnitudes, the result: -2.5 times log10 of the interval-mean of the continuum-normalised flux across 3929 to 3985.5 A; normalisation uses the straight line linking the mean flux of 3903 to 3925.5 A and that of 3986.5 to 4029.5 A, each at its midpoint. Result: 0.14 mag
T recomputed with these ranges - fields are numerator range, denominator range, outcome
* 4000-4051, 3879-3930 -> 1.20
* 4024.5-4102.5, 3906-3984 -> 1.21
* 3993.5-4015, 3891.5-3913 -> 1.19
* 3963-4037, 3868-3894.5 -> 1.16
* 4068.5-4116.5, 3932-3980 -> 1.19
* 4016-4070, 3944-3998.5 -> 1.19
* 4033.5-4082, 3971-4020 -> 1.12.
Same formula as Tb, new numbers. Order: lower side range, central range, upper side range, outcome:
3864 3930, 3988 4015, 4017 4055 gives 0.02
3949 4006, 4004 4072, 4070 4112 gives -0.12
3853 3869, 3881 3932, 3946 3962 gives 0.06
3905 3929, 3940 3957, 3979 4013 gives 0.02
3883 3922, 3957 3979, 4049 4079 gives 0.22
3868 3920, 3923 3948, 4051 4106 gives 0.06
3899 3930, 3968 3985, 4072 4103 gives 0.12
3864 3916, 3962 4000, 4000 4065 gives 0.09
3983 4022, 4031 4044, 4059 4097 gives -0.15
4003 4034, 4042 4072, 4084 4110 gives -0.08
